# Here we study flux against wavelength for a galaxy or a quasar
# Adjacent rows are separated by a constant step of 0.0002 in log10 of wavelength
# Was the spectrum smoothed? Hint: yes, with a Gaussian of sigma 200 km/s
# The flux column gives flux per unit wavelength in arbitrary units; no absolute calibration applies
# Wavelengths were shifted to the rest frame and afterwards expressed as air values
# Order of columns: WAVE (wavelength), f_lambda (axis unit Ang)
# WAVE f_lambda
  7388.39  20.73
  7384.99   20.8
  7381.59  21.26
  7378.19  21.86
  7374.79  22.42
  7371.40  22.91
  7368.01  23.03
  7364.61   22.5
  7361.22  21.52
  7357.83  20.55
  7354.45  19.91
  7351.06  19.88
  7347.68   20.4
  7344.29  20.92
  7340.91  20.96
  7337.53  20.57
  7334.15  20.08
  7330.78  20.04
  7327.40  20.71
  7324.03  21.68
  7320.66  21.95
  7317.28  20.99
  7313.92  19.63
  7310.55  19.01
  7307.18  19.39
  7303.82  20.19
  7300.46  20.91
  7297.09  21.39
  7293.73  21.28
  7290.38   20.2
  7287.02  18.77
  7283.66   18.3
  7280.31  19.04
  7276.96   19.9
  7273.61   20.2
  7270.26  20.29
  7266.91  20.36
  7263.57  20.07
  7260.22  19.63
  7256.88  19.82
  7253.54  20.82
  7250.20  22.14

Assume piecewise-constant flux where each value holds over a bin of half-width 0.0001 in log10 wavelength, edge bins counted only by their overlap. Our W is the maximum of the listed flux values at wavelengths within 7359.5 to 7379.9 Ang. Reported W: 23.03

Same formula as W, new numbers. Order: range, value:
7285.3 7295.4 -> 21.28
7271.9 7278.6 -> 20.2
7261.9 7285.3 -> 20.36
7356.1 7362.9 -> 21.52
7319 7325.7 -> 21.95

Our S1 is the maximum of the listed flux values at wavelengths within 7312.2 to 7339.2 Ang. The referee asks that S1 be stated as 21.95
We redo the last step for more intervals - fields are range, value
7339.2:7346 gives 20.96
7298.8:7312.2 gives 20.91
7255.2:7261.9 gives 19.82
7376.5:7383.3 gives 21.86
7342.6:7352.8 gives 20.92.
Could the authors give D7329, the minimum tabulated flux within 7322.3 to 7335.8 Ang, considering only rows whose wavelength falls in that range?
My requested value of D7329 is 20.04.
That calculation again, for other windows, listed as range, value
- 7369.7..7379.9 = 21.86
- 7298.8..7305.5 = 20.19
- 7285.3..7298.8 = 18.77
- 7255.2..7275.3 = 19.63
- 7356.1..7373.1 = 20.55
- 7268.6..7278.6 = 19.9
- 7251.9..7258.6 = 19.82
